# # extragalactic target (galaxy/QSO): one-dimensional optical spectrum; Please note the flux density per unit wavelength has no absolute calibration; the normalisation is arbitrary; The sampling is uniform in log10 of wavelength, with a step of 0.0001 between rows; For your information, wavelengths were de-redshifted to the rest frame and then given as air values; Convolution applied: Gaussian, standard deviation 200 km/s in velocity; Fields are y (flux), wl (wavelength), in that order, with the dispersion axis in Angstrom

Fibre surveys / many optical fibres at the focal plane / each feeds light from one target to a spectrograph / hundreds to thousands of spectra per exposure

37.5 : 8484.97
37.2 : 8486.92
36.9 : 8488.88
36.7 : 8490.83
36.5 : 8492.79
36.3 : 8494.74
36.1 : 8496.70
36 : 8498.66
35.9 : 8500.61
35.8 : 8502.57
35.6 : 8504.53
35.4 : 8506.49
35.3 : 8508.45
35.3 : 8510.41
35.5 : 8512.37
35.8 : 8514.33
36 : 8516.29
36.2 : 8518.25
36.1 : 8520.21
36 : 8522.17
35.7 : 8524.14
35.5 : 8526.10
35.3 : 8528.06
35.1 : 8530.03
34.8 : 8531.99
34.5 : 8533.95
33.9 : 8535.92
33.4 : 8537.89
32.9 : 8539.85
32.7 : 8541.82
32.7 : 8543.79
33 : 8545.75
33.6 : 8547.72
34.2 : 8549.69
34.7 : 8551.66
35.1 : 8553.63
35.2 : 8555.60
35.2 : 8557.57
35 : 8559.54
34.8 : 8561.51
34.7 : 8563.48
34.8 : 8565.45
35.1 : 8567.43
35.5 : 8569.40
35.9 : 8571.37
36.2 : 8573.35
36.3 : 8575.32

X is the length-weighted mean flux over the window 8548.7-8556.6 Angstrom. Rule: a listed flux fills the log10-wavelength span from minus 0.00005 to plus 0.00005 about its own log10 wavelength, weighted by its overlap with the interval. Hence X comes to 34.8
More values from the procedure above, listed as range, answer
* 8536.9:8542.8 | 33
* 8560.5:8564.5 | 34.8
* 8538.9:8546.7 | 32.8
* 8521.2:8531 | 35.5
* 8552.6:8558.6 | 35.2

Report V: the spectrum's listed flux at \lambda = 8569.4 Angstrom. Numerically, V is 35.5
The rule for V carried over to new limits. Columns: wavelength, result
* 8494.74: 36.3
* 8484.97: 37.5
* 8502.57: 35.8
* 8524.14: 35.7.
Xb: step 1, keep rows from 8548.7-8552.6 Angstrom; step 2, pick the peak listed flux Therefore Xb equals 34.7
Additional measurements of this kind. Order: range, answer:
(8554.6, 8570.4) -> 35.5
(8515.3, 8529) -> 36.2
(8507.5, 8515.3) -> 35.8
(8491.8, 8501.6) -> 36.5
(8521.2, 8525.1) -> 36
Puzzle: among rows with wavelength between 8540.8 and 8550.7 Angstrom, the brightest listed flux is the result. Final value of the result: 34.2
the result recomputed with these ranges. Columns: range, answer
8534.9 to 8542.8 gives 33.9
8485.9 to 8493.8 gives 37.2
